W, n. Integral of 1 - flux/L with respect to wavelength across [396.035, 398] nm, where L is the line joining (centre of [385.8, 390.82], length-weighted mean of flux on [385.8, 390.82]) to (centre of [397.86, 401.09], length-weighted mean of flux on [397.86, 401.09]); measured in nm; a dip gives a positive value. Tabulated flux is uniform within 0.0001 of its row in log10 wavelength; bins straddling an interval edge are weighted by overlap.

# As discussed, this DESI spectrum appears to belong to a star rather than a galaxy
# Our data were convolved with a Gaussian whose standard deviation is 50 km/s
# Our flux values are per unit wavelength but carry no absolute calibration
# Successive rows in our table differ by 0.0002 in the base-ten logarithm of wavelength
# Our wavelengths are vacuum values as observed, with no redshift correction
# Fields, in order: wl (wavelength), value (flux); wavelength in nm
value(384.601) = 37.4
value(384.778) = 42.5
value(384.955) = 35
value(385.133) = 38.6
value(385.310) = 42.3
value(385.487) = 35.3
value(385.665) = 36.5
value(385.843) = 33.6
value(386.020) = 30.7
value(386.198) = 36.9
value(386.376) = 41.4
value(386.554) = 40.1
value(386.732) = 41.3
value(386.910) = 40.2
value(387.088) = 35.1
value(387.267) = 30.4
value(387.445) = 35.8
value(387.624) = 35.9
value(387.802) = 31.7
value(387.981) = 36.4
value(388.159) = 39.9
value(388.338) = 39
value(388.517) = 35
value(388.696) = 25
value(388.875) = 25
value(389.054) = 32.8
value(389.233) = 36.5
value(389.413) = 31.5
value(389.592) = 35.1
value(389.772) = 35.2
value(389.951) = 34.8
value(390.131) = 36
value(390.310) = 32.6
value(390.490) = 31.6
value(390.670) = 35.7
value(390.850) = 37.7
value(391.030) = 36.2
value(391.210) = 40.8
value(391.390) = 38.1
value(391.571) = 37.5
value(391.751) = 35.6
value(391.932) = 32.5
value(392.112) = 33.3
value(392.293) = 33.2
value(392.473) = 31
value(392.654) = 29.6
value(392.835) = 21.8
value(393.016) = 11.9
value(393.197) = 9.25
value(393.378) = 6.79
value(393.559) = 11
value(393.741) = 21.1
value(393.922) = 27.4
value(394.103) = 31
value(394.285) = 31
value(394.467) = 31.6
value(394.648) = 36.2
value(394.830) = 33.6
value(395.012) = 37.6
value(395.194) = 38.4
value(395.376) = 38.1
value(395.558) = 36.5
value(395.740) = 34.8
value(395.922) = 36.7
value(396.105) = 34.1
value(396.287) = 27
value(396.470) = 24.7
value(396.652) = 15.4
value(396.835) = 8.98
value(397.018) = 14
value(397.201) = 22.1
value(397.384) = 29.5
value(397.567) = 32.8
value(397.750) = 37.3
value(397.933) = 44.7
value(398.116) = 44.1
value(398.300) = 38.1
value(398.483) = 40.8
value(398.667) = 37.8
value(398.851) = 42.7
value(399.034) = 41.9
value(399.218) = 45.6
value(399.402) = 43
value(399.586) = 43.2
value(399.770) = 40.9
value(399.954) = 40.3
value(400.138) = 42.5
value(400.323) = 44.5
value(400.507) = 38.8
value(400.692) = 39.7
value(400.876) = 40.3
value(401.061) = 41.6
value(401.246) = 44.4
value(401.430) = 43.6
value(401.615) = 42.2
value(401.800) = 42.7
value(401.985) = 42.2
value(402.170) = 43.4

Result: 0.69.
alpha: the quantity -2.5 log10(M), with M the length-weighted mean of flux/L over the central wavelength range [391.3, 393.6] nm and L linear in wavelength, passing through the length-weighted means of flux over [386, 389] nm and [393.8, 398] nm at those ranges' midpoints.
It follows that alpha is 0.254 mag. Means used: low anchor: 35.4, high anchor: 30.4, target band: 25.8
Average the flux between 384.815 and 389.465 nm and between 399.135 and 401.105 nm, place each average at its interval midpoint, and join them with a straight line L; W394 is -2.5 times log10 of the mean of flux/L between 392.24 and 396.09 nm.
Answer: 0.36 mag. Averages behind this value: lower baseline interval 35.6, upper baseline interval 41.8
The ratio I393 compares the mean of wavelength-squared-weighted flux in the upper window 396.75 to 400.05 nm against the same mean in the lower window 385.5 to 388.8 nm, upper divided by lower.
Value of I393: 1.07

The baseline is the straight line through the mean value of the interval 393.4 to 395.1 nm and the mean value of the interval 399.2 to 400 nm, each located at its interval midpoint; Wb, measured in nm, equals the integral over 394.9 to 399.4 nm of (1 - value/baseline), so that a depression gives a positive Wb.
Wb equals 0.26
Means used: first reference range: 28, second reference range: 42.5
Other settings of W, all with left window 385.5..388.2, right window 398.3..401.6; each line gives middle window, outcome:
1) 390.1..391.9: 0.09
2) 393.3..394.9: 0.56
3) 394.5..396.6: 0.32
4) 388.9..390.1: 0.11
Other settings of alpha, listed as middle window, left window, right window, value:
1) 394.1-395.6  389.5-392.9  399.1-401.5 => 0.071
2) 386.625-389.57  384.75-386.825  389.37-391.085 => 0.051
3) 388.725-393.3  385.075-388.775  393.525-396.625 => 0.073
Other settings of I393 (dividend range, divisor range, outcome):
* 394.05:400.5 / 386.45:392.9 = 1.06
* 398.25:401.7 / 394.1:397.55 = 1.44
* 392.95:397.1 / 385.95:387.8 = 0.74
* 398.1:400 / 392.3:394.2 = 2.07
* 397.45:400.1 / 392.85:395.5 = 1.60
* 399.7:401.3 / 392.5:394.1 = 2.30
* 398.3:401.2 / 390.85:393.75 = 1.58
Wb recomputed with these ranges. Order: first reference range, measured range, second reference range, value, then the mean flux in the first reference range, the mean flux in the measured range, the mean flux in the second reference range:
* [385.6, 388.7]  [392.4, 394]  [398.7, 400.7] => 0.83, 36.1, 18.7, 42.1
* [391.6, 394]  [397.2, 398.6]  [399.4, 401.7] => -0.05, 23.7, 37.1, 41.9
